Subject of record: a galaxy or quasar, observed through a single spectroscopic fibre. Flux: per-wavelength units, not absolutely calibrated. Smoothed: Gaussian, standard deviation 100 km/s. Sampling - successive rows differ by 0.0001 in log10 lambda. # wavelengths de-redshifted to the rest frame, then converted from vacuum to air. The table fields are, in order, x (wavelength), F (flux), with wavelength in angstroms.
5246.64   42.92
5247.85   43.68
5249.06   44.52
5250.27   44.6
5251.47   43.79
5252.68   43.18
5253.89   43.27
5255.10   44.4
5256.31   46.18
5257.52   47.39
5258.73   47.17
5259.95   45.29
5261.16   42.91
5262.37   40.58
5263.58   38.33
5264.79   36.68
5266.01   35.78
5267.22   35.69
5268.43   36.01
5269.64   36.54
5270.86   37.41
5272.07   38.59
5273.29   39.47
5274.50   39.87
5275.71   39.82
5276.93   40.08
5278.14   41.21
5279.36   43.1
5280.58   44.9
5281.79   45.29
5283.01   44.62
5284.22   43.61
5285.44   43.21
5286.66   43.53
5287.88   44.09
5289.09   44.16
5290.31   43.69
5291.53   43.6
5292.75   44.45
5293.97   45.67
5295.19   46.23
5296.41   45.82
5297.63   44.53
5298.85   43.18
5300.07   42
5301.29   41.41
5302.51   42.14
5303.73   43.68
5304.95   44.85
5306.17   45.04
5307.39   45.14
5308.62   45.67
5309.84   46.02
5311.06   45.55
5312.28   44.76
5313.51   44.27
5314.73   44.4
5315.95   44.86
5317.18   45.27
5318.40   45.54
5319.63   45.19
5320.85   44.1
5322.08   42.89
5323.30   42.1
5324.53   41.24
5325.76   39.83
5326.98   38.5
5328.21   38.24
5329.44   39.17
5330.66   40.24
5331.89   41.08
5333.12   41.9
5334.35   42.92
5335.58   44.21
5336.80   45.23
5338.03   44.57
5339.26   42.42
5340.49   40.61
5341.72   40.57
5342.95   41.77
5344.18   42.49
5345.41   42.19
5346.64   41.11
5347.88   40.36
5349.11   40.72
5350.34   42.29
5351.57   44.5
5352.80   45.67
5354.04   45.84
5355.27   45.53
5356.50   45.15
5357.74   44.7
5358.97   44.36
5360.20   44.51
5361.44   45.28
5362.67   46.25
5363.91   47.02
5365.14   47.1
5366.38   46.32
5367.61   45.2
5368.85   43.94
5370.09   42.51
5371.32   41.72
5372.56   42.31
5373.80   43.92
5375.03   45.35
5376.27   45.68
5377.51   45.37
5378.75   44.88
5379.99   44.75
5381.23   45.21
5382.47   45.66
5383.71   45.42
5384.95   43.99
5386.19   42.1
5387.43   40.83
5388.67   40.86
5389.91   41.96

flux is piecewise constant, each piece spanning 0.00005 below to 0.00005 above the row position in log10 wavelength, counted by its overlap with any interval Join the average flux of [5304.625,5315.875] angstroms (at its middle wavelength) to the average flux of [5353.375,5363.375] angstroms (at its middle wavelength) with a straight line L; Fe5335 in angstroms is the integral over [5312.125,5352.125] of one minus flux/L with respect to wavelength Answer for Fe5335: 2.4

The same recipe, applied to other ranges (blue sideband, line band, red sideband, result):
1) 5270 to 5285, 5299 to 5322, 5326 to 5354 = -1.5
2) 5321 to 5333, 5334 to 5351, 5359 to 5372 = 0.0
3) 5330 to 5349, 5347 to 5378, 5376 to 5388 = -0.8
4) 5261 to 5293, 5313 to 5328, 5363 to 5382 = -0.1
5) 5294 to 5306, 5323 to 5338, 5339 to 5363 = 0.8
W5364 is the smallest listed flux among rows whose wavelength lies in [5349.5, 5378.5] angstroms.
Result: 41.72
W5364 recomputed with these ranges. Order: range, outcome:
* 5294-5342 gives 38.24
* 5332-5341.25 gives 40.61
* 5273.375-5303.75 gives 39.82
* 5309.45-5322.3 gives 42.89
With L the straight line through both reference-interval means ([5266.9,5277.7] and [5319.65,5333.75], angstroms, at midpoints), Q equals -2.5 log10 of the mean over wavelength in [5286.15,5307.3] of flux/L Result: -0.12 mag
